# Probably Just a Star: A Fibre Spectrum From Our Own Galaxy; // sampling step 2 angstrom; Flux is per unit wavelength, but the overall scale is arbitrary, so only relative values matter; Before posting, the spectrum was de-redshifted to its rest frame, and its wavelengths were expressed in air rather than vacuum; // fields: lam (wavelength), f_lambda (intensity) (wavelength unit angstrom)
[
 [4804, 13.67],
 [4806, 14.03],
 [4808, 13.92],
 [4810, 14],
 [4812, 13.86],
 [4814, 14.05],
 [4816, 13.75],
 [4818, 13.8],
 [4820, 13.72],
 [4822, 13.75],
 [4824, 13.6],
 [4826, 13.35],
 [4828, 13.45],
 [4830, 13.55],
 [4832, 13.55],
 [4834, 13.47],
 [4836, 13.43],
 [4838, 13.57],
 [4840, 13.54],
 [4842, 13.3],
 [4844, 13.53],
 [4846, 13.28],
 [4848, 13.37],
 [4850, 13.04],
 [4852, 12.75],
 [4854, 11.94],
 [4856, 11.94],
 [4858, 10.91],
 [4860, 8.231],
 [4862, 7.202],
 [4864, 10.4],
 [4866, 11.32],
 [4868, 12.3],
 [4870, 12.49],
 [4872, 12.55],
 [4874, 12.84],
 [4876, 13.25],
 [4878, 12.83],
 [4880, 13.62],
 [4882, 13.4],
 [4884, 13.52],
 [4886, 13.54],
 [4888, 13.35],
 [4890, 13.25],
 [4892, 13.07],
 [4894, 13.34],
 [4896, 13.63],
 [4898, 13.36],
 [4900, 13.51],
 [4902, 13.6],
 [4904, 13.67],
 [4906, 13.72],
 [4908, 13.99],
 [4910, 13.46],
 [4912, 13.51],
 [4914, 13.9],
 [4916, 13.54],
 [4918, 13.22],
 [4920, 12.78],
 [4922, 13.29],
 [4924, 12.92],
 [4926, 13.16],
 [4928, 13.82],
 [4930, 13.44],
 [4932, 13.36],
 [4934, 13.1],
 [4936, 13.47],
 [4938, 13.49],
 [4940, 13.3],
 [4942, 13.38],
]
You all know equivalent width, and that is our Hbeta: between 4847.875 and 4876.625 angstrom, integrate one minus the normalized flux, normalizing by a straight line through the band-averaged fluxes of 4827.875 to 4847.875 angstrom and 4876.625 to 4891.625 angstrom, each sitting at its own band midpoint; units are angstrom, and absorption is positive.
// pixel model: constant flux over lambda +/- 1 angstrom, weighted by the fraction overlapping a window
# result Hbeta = 3.9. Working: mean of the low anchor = 13.5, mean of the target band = 11.6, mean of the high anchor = 13.3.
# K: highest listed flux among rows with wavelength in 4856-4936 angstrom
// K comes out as 13.99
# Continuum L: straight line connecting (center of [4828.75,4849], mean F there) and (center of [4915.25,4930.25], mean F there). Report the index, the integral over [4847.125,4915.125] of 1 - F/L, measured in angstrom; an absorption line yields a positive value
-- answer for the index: 3.5 angstrom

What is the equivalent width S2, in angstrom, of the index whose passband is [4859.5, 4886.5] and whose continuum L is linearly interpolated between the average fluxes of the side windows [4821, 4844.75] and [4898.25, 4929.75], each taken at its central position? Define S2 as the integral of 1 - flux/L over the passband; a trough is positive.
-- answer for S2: 3.0 angstrom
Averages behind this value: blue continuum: 13.5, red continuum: 13.5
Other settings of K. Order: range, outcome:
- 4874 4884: 13.62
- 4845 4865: 13.37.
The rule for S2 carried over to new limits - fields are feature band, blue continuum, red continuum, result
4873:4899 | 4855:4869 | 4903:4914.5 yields -2.7 angstrom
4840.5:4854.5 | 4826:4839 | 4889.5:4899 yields 0.4 angstrom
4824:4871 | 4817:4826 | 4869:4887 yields 3.7 angstrom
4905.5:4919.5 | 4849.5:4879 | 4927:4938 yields -0.8 angstrom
